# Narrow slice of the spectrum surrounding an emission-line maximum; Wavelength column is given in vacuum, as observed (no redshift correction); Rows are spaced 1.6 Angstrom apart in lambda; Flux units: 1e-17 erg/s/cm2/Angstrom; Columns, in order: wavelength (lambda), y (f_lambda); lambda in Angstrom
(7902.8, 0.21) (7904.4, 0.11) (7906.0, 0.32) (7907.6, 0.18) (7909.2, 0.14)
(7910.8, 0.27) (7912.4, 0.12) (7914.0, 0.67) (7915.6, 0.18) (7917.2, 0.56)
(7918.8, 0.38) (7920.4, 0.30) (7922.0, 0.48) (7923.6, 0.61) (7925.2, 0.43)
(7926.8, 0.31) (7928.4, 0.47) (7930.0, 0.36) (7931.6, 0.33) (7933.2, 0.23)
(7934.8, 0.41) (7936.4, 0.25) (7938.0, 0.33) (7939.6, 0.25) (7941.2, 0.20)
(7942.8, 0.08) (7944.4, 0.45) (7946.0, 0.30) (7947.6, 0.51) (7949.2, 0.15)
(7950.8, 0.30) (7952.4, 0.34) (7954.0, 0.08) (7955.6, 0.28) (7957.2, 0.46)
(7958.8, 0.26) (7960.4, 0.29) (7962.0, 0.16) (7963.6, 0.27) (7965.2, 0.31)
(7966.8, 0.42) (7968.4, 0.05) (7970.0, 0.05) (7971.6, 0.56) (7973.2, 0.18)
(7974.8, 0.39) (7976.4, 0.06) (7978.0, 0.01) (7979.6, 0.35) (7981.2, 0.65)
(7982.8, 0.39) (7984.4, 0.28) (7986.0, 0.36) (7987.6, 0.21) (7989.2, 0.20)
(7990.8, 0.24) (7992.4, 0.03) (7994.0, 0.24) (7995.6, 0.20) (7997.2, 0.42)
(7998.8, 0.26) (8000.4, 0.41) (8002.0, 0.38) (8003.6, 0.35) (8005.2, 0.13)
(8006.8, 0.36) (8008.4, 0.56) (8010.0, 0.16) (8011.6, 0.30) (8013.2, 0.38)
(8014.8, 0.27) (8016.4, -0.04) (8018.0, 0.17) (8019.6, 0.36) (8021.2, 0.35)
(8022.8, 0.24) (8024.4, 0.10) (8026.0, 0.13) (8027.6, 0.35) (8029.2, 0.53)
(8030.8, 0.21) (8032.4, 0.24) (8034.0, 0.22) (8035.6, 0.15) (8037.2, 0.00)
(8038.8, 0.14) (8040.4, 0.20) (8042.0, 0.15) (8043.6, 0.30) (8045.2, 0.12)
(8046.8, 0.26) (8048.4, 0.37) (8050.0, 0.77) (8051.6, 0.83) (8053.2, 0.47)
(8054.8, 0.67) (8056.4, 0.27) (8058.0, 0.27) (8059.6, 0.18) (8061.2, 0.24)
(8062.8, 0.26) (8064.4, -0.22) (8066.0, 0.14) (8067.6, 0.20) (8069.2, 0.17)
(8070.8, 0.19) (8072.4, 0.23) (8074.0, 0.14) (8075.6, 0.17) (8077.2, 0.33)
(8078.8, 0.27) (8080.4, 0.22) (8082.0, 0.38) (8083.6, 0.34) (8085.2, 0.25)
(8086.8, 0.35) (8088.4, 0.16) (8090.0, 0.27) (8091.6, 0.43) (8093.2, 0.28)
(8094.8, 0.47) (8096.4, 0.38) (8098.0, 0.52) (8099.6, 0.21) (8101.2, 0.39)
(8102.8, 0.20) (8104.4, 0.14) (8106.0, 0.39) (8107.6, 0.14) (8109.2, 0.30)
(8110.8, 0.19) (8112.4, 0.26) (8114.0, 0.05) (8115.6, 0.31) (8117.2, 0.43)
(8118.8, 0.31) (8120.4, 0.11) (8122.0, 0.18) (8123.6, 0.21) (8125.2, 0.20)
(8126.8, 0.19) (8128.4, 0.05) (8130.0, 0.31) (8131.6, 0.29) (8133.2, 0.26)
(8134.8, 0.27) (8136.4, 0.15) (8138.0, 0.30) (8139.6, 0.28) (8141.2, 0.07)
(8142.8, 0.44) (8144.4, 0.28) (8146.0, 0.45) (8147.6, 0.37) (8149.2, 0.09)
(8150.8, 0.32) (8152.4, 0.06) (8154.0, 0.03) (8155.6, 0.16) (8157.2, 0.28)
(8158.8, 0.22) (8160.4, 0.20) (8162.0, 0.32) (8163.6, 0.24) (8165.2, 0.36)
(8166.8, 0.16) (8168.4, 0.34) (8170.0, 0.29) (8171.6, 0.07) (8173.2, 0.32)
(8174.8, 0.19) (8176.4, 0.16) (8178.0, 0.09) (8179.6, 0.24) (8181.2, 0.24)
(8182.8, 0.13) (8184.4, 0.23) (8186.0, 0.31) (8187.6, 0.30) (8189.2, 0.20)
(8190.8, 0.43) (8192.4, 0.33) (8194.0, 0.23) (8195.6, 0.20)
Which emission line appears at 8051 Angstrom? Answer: H-gamma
